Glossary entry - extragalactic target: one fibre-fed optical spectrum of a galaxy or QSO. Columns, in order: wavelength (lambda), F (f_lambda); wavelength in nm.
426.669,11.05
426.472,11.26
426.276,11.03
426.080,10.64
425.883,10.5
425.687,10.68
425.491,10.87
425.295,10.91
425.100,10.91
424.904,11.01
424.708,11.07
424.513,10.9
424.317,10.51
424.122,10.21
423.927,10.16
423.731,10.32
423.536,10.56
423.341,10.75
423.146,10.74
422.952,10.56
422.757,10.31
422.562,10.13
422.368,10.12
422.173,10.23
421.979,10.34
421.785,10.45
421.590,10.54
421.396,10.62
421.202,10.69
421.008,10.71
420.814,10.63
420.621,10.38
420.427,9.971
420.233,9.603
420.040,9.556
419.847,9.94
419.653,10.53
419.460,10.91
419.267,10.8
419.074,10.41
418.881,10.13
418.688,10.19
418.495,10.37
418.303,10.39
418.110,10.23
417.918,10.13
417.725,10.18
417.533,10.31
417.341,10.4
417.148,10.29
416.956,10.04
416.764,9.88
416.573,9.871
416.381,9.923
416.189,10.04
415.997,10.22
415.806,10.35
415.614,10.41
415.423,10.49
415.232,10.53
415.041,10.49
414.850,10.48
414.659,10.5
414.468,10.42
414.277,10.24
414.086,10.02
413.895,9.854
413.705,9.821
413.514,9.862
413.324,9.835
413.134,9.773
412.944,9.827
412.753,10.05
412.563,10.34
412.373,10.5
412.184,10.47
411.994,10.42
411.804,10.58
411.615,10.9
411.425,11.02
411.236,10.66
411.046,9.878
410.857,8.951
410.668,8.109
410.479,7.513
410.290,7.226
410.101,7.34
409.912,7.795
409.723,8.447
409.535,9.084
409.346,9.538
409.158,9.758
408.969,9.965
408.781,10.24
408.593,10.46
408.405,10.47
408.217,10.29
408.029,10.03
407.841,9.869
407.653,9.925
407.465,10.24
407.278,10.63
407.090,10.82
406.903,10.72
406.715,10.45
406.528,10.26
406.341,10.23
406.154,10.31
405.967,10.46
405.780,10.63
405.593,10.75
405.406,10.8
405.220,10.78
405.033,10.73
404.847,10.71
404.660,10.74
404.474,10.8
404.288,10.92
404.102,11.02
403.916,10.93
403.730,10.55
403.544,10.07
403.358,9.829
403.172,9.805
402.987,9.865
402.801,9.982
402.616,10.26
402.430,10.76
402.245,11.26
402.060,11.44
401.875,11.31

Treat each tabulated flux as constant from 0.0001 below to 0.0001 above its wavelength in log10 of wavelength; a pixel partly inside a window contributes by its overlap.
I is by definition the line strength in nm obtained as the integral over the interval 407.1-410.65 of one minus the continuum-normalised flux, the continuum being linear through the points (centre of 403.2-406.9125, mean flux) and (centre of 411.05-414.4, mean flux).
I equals 0.349 nm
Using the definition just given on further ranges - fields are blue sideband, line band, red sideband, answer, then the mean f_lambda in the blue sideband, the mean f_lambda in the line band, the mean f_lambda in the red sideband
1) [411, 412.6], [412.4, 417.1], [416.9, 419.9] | 0.141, 10.6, 10.1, 10.3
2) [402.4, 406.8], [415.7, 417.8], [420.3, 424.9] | 0.068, 10.5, 10.1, 10.5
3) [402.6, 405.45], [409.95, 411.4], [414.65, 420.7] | 0.245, 10.5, 8.62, 10.2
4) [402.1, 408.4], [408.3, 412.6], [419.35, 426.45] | 0.387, 10.5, 9.54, 10.5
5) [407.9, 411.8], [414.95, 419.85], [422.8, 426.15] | -0.115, 9.42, 10.3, 10.7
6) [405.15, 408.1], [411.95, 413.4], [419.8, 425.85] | 0.042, 10.4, 10.1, 10.5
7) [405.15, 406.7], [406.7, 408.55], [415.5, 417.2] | 0.020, 10.5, 10.3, 10.1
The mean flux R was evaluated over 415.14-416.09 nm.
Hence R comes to 10.4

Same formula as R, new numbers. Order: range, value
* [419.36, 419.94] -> 10.5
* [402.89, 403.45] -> 9.83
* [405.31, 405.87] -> 10.7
